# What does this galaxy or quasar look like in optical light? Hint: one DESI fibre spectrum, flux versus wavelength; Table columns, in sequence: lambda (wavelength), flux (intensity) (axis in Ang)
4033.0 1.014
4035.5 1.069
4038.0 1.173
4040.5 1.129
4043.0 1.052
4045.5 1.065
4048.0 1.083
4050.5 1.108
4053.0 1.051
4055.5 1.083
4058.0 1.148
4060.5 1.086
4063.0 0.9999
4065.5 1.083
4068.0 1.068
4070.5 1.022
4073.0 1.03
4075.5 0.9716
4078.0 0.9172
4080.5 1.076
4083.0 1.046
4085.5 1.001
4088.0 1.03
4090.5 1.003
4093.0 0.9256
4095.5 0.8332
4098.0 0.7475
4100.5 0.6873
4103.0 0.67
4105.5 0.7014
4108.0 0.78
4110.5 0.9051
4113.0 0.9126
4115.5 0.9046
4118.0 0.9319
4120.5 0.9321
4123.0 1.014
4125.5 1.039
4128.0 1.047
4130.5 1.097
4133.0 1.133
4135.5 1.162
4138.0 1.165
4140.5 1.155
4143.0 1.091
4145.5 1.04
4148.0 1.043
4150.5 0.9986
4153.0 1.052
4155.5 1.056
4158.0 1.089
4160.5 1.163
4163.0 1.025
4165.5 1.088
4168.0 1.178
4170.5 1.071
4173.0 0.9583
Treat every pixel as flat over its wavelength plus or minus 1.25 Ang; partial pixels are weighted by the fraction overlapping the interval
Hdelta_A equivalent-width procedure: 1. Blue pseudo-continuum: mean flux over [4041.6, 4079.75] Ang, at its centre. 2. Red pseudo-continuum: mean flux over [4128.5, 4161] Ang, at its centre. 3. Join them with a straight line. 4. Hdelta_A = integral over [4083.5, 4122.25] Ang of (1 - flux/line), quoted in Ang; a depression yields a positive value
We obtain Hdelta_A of 7.32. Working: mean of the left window 1.05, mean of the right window 1.09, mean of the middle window 0.87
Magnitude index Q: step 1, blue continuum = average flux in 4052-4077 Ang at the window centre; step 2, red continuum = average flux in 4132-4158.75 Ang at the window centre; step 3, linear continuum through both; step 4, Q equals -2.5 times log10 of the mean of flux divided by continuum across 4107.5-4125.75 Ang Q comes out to 0.16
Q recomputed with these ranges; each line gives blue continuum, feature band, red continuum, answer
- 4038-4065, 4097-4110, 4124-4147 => 0.444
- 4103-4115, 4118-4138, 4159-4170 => -0.157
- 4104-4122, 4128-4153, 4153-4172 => -0.109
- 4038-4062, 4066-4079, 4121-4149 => 0.086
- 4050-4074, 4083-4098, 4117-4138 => 0.122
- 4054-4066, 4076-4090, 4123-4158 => 0.071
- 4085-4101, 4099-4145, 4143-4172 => 0.018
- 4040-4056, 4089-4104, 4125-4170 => 0.308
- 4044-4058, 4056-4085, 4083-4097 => -0.018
